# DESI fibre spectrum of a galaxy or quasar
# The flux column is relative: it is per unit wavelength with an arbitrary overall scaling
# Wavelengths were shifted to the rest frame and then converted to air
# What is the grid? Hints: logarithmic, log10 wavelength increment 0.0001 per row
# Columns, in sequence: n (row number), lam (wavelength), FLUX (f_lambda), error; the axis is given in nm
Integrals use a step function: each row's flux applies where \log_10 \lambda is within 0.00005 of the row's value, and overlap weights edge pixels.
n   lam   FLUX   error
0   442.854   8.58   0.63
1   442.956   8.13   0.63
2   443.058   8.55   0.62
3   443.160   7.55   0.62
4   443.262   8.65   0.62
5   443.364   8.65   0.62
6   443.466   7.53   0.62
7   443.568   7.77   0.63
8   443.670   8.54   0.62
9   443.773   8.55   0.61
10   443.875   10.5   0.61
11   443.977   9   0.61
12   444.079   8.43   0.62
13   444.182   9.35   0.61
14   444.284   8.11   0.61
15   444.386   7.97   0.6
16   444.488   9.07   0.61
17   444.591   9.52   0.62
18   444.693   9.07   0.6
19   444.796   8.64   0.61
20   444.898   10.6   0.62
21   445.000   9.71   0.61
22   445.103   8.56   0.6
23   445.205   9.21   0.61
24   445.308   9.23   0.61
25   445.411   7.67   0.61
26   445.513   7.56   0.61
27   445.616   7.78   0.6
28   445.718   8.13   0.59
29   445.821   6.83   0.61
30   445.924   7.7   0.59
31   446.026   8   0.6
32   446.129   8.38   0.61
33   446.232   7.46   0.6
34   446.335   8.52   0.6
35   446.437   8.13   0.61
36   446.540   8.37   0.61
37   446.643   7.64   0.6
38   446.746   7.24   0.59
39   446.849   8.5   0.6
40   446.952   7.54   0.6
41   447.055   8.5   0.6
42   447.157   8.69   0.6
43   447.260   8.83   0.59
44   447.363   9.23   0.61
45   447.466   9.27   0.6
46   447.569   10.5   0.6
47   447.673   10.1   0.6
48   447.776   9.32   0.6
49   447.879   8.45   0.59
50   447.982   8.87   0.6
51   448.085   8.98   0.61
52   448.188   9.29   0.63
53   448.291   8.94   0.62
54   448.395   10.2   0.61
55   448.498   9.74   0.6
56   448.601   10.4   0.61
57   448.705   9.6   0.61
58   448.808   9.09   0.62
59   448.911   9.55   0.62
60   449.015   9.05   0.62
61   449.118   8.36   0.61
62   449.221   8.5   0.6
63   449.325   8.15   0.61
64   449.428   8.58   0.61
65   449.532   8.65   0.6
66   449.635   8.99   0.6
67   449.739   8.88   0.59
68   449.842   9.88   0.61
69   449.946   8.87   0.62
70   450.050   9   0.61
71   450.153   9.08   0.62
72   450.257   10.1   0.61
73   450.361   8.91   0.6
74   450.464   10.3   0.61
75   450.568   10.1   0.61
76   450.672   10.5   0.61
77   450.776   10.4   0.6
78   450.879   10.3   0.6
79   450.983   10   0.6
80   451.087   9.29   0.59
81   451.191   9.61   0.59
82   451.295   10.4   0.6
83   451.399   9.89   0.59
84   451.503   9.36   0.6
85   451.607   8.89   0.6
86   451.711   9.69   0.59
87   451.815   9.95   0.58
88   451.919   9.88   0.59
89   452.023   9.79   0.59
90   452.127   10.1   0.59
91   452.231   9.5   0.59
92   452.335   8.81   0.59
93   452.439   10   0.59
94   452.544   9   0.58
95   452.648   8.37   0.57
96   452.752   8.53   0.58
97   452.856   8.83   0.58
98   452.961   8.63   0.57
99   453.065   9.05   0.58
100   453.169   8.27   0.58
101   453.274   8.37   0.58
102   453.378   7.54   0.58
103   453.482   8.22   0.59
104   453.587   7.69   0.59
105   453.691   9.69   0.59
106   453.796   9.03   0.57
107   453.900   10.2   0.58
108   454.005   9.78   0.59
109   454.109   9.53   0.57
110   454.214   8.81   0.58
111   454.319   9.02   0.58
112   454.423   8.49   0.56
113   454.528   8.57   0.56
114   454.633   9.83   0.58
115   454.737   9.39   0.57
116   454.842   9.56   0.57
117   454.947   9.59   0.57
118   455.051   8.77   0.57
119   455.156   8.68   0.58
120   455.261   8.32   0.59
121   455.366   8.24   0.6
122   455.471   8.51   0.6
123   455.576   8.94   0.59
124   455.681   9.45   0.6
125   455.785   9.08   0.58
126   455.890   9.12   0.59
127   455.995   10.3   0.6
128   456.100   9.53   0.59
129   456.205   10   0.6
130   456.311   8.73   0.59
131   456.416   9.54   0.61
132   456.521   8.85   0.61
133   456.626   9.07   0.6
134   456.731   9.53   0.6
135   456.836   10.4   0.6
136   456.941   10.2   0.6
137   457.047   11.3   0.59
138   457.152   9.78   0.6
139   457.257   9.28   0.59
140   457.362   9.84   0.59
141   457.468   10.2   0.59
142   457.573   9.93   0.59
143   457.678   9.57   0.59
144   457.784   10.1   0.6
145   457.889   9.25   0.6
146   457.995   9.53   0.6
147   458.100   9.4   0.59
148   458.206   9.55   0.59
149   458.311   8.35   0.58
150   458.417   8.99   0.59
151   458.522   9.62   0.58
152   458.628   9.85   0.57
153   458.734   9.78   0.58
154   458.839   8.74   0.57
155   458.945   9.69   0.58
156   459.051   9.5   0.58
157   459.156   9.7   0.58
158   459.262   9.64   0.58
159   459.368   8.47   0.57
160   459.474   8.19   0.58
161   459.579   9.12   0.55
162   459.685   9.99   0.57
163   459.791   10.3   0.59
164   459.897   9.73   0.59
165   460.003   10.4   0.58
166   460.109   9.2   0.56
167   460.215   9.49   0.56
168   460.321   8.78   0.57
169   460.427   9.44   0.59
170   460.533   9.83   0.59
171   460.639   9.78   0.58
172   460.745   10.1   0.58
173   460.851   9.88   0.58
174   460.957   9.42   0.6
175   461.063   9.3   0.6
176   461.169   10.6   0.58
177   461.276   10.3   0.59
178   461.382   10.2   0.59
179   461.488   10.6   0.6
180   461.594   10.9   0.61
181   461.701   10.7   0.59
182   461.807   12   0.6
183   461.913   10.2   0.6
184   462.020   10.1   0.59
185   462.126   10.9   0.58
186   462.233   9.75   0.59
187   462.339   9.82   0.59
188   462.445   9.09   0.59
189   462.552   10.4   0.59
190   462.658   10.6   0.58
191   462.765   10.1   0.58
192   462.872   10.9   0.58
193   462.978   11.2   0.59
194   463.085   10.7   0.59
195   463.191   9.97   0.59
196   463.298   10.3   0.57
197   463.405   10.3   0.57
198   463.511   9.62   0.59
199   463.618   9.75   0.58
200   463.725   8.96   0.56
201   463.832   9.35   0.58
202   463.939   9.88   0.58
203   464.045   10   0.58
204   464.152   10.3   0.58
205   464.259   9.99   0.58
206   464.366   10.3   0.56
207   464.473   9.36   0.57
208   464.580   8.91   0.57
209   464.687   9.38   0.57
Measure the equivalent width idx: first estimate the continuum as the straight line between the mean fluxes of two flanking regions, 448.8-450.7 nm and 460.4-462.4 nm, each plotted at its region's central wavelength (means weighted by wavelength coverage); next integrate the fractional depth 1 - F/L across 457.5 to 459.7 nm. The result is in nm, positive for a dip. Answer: 0.13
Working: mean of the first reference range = 9.17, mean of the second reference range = 10.2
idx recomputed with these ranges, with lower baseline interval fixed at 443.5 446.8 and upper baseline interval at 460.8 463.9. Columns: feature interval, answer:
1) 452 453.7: 0.08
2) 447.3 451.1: -0.22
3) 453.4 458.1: 0.10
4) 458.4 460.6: 0.10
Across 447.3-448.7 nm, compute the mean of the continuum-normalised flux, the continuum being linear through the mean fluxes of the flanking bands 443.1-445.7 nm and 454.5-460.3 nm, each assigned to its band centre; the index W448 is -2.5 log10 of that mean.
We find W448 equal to -0.07 mag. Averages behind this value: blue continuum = 8.68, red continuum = 9.43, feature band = 9.48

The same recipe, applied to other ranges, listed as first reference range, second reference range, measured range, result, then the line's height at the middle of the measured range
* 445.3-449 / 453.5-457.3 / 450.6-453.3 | -0.050 mag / 9.03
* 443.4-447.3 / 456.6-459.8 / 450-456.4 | -0.017 mag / 9.13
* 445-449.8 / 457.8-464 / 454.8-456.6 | 0.032 mag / 9.39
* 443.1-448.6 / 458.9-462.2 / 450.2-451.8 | -0.086 mag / 9.1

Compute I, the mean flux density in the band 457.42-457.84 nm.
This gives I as 9.95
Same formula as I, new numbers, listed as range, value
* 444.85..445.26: 9.51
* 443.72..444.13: 9.11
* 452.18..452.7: 9.13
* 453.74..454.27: 9.45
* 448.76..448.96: 9.34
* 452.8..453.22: 8.7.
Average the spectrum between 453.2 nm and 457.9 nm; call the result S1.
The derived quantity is 9.28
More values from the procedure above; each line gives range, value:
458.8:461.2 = 9.53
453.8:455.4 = 9.13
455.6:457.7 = 9.68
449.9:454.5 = 9.31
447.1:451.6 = 9.39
